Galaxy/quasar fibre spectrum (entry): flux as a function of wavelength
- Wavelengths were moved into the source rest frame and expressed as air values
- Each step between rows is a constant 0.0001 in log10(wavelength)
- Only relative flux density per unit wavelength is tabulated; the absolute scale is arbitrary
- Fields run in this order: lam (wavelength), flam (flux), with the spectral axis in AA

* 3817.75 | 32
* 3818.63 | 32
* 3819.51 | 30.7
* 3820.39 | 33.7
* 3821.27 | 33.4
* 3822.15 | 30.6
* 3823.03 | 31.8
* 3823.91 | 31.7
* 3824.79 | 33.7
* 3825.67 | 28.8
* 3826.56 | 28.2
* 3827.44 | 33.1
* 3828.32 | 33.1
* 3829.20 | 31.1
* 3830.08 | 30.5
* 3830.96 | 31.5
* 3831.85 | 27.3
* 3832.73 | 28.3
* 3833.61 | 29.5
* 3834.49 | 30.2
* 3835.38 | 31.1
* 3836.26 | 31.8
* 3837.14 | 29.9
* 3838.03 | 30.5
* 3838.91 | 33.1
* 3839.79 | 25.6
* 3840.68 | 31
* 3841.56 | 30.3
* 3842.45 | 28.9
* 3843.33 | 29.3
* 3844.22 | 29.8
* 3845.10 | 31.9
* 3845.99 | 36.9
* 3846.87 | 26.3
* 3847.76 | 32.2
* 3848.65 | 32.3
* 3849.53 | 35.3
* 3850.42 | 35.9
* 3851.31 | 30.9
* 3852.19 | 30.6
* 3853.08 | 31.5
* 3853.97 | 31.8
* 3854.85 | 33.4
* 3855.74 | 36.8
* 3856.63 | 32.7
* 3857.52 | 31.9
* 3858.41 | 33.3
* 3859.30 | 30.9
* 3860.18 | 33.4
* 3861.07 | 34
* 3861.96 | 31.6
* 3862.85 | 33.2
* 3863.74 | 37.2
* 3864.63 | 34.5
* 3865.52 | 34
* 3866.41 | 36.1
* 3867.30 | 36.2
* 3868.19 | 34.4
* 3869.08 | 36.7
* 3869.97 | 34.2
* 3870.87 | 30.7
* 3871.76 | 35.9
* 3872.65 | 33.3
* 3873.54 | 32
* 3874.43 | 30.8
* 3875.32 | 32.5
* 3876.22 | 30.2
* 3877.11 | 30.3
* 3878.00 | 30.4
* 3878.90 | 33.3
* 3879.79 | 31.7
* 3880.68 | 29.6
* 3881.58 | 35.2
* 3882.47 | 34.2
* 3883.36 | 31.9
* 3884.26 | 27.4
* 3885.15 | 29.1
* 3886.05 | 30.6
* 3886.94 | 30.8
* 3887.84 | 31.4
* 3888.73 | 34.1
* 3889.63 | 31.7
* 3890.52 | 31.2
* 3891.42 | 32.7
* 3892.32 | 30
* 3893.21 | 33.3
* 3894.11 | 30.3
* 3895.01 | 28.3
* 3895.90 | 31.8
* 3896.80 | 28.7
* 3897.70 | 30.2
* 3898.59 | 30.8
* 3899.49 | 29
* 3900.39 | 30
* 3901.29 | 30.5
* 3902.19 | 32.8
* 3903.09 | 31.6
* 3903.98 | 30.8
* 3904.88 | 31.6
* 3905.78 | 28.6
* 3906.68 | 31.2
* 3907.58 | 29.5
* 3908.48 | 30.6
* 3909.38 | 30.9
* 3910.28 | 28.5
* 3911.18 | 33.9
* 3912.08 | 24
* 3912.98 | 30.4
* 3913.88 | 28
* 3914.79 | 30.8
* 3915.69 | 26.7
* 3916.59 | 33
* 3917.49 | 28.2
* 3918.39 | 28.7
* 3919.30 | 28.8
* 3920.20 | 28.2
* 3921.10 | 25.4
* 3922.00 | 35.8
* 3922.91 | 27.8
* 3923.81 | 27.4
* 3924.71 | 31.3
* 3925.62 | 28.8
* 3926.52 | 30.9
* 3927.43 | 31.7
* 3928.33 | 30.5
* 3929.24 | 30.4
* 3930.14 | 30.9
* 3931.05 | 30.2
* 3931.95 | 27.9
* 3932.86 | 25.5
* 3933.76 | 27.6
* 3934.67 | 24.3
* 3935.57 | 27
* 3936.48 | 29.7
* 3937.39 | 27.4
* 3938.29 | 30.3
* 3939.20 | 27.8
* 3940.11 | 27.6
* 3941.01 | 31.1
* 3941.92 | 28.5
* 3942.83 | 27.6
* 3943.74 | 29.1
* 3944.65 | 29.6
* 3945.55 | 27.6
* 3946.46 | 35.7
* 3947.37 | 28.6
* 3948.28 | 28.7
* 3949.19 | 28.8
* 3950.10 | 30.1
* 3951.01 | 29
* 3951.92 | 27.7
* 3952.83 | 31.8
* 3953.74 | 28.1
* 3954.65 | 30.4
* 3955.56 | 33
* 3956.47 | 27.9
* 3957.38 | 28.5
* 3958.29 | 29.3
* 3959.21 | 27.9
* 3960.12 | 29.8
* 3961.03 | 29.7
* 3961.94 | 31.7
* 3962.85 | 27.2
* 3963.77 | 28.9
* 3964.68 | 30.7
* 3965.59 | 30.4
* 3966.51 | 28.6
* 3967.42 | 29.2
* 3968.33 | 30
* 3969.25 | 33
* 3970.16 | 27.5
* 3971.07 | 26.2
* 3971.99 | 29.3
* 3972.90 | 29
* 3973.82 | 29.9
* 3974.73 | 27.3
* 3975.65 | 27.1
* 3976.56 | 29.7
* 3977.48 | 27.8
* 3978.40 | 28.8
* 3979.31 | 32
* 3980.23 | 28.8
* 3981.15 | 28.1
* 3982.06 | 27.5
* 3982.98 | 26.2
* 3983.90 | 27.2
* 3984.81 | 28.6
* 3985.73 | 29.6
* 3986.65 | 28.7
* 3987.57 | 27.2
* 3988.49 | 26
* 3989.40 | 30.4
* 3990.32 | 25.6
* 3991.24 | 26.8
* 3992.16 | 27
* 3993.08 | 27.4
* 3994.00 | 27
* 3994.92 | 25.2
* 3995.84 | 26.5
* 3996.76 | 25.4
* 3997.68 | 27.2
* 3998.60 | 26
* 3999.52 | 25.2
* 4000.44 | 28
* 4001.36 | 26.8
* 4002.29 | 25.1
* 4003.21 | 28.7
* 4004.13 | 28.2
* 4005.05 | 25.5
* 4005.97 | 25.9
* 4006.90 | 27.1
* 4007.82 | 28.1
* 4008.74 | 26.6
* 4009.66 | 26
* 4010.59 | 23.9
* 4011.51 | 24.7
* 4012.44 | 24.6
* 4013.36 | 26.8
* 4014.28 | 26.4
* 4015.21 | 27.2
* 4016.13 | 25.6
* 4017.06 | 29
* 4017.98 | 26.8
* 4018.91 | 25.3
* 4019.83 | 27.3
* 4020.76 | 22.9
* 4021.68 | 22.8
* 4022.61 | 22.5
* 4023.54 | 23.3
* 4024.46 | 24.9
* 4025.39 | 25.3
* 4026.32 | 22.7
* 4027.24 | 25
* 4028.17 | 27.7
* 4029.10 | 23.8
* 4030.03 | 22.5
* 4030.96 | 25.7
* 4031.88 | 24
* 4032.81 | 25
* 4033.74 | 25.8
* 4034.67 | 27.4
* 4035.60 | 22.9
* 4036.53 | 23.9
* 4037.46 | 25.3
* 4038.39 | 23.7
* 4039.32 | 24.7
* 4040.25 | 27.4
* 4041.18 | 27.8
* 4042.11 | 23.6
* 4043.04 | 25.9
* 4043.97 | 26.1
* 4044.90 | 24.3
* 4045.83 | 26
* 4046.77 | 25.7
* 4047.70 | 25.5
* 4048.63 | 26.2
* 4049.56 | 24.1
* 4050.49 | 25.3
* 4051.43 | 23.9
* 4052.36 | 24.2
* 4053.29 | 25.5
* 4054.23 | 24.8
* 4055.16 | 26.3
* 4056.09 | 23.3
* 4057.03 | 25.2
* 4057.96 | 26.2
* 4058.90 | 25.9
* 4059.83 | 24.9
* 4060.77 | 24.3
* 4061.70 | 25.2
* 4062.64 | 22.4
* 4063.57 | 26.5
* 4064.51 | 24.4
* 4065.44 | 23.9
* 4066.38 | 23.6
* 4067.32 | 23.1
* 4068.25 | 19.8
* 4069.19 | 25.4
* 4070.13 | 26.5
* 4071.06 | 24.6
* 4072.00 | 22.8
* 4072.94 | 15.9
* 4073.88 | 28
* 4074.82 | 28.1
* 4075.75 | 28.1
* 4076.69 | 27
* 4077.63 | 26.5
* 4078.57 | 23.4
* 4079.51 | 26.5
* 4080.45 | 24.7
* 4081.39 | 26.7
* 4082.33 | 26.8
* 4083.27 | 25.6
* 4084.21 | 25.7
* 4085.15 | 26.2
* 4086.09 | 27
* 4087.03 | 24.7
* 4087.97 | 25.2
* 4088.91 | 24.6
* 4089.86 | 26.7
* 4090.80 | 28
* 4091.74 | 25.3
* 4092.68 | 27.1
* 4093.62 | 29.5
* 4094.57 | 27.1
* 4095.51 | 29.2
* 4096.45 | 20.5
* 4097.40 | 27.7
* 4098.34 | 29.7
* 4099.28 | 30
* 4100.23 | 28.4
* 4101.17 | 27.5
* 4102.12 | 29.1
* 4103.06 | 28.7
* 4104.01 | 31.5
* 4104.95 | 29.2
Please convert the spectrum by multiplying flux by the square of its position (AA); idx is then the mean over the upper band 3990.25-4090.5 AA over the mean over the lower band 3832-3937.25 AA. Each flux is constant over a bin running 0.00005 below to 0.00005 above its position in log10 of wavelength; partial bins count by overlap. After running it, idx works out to 0.89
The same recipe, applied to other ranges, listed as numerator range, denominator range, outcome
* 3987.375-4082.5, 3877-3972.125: 0.90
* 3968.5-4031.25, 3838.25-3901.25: 0.89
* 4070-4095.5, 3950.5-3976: 0.94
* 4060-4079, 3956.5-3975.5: 0.88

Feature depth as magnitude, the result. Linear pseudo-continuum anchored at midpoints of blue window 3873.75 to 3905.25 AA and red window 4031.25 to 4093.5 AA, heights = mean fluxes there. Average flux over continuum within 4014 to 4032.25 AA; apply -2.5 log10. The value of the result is 0.06 mag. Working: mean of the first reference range 31.1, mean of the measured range 25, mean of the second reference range 25.2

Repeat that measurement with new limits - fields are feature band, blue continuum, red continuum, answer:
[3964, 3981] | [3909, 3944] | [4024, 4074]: -0.07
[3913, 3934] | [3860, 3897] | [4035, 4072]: 0.04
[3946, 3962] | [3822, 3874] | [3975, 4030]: -0.06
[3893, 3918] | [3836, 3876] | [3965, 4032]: 0.02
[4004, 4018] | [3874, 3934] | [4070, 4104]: 0.07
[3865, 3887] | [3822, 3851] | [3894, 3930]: -0.07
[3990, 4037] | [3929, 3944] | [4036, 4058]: 0.02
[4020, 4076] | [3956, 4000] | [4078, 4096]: 0.10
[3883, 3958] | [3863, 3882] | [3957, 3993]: 0.05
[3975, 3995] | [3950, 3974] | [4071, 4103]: 0.04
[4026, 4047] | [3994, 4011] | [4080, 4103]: 0.06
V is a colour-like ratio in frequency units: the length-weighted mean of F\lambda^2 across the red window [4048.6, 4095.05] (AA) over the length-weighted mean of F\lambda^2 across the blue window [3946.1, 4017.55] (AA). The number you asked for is 0.94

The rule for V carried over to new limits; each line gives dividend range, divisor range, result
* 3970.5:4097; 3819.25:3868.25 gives 0.89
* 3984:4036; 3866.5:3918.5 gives 0.89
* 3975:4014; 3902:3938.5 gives 0.96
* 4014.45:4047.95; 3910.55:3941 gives 0.91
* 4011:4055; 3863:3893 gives 0.84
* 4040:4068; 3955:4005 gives 0.92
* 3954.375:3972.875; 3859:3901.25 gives 0.96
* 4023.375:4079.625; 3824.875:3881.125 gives 0.86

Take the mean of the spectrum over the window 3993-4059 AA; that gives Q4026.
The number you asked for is 25.5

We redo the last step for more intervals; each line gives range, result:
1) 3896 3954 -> 29.5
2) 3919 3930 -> 29.8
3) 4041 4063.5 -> 25.1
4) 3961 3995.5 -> 28.4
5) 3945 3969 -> 29.6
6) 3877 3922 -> 30.5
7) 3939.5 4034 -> 27.5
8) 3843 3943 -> 31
